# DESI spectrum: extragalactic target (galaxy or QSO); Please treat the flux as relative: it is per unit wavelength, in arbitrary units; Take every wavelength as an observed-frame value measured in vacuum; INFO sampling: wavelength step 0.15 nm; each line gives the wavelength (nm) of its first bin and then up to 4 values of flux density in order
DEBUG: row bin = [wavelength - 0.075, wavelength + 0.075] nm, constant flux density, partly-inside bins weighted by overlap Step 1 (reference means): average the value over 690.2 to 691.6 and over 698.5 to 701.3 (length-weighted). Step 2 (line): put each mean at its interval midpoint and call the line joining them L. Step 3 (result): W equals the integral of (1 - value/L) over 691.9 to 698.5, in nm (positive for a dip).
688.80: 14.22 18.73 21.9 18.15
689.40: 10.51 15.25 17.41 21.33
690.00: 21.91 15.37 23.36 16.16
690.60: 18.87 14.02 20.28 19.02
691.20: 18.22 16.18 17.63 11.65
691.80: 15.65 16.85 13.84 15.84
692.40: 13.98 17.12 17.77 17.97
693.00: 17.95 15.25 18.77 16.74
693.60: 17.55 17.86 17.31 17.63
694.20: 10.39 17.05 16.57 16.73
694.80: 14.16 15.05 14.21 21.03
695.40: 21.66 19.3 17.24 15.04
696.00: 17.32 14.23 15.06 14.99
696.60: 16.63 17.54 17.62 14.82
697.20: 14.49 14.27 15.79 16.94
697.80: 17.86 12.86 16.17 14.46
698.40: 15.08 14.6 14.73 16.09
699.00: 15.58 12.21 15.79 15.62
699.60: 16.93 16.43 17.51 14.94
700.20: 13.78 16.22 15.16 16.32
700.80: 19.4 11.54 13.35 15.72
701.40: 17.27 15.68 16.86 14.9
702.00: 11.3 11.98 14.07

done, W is 0.18 nm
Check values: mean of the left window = 18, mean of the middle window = 16.3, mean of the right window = 15.4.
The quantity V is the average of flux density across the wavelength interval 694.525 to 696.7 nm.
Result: 16.6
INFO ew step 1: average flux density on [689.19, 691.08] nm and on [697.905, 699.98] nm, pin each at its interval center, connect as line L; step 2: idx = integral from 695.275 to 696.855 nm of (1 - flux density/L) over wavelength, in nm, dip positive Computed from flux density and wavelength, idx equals -0.09 nm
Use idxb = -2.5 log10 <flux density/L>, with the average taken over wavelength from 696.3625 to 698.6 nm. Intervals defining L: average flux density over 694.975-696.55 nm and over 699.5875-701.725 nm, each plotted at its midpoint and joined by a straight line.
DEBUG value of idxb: 0.06 mag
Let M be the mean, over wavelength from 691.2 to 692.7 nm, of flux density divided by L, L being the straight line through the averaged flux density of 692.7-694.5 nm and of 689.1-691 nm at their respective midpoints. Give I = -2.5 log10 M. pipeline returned 0.11 mag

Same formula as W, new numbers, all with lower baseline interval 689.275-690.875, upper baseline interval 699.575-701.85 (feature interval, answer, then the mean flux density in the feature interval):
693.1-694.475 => 0.031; 16.5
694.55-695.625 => -0.048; 17.4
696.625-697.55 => 0.032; 15.8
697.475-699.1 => 0.076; 15.4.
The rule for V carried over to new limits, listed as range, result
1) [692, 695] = 16.3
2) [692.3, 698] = 16.5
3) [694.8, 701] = 15.9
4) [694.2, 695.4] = 16.4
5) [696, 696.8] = 15.8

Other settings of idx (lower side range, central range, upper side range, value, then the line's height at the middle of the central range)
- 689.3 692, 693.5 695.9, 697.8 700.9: -0.06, 16.4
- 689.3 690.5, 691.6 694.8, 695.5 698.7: 0.12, 16.8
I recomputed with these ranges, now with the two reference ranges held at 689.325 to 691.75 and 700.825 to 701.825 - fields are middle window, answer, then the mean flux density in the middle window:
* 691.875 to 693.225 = 0.04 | 16.3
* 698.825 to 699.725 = 0.02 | 15.4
